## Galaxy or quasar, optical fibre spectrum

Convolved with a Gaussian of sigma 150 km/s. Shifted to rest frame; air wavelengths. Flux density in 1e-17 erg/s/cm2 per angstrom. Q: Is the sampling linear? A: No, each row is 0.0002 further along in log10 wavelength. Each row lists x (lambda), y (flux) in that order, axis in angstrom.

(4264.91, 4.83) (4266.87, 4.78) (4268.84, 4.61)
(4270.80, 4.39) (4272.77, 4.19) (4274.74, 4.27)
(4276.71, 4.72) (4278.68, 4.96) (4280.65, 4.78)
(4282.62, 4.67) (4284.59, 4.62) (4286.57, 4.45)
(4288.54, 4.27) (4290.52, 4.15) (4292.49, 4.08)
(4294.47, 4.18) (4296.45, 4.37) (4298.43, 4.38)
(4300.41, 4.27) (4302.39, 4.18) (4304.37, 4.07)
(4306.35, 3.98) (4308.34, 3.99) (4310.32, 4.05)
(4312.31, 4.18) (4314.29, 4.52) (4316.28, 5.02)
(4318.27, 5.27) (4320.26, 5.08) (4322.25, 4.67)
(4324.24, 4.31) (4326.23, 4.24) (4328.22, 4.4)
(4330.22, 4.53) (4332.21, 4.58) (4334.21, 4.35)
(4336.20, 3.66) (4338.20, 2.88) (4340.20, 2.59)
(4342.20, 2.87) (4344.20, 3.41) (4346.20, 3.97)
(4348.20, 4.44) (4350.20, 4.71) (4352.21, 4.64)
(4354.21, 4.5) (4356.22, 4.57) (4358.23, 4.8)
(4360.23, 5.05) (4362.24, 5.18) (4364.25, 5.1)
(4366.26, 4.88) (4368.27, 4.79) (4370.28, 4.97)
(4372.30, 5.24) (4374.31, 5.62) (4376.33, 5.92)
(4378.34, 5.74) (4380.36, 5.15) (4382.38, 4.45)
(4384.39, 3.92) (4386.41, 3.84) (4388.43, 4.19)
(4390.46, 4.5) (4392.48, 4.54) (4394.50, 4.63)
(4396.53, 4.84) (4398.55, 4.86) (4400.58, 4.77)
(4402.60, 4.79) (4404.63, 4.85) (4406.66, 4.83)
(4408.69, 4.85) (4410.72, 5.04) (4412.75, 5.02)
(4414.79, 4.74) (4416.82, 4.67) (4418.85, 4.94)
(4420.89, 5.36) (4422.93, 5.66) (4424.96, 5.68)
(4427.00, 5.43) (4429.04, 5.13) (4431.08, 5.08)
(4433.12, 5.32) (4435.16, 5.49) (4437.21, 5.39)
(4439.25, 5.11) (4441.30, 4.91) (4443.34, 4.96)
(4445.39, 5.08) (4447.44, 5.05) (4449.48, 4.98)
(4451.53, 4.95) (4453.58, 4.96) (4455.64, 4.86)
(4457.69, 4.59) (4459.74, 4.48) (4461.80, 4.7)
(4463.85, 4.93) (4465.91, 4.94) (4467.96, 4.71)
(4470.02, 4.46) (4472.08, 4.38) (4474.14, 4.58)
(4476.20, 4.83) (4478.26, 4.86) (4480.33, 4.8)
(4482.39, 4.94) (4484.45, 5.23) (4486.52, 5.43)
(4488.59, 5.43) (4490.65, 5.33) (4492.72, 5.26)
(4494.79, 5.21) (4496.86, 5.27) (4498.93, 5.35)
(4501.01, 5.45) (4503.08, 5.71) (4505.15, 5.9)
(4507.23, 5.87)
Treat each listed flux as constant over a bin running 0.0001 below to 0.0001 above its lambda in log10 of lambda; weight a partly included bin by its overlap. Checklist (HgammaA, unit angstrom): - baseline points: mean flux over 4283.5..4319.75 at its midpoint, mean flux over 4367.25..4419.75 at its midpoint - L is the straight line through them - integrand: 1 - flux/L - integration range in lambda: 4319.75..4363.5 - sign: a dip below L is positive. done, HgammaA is 3.0 angstrom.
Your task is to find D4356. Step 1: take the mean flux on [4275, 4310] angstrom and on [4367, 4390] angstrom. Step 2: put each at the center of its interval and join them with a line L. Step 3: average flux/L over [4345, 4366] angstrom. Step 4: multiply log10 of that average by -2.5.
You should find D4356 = 0.01 mag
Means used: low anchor 4.35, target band 4.69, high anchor 4.88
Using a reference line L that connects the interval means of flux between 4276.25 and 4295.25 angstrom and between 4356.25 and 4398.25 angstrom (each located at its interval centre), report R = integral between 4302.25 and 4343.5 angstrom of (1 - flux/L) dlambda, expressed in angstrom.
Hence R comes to 4.2 angstrom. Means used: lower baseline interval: 4.49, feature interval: 4.16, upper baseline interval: 4.86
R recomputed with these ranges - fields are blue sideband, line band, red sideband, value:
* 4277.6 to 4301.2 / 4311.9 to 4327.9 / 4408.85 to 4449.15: -0.3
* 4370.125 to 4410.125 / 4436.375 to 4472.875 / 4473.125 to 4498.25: 1.1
